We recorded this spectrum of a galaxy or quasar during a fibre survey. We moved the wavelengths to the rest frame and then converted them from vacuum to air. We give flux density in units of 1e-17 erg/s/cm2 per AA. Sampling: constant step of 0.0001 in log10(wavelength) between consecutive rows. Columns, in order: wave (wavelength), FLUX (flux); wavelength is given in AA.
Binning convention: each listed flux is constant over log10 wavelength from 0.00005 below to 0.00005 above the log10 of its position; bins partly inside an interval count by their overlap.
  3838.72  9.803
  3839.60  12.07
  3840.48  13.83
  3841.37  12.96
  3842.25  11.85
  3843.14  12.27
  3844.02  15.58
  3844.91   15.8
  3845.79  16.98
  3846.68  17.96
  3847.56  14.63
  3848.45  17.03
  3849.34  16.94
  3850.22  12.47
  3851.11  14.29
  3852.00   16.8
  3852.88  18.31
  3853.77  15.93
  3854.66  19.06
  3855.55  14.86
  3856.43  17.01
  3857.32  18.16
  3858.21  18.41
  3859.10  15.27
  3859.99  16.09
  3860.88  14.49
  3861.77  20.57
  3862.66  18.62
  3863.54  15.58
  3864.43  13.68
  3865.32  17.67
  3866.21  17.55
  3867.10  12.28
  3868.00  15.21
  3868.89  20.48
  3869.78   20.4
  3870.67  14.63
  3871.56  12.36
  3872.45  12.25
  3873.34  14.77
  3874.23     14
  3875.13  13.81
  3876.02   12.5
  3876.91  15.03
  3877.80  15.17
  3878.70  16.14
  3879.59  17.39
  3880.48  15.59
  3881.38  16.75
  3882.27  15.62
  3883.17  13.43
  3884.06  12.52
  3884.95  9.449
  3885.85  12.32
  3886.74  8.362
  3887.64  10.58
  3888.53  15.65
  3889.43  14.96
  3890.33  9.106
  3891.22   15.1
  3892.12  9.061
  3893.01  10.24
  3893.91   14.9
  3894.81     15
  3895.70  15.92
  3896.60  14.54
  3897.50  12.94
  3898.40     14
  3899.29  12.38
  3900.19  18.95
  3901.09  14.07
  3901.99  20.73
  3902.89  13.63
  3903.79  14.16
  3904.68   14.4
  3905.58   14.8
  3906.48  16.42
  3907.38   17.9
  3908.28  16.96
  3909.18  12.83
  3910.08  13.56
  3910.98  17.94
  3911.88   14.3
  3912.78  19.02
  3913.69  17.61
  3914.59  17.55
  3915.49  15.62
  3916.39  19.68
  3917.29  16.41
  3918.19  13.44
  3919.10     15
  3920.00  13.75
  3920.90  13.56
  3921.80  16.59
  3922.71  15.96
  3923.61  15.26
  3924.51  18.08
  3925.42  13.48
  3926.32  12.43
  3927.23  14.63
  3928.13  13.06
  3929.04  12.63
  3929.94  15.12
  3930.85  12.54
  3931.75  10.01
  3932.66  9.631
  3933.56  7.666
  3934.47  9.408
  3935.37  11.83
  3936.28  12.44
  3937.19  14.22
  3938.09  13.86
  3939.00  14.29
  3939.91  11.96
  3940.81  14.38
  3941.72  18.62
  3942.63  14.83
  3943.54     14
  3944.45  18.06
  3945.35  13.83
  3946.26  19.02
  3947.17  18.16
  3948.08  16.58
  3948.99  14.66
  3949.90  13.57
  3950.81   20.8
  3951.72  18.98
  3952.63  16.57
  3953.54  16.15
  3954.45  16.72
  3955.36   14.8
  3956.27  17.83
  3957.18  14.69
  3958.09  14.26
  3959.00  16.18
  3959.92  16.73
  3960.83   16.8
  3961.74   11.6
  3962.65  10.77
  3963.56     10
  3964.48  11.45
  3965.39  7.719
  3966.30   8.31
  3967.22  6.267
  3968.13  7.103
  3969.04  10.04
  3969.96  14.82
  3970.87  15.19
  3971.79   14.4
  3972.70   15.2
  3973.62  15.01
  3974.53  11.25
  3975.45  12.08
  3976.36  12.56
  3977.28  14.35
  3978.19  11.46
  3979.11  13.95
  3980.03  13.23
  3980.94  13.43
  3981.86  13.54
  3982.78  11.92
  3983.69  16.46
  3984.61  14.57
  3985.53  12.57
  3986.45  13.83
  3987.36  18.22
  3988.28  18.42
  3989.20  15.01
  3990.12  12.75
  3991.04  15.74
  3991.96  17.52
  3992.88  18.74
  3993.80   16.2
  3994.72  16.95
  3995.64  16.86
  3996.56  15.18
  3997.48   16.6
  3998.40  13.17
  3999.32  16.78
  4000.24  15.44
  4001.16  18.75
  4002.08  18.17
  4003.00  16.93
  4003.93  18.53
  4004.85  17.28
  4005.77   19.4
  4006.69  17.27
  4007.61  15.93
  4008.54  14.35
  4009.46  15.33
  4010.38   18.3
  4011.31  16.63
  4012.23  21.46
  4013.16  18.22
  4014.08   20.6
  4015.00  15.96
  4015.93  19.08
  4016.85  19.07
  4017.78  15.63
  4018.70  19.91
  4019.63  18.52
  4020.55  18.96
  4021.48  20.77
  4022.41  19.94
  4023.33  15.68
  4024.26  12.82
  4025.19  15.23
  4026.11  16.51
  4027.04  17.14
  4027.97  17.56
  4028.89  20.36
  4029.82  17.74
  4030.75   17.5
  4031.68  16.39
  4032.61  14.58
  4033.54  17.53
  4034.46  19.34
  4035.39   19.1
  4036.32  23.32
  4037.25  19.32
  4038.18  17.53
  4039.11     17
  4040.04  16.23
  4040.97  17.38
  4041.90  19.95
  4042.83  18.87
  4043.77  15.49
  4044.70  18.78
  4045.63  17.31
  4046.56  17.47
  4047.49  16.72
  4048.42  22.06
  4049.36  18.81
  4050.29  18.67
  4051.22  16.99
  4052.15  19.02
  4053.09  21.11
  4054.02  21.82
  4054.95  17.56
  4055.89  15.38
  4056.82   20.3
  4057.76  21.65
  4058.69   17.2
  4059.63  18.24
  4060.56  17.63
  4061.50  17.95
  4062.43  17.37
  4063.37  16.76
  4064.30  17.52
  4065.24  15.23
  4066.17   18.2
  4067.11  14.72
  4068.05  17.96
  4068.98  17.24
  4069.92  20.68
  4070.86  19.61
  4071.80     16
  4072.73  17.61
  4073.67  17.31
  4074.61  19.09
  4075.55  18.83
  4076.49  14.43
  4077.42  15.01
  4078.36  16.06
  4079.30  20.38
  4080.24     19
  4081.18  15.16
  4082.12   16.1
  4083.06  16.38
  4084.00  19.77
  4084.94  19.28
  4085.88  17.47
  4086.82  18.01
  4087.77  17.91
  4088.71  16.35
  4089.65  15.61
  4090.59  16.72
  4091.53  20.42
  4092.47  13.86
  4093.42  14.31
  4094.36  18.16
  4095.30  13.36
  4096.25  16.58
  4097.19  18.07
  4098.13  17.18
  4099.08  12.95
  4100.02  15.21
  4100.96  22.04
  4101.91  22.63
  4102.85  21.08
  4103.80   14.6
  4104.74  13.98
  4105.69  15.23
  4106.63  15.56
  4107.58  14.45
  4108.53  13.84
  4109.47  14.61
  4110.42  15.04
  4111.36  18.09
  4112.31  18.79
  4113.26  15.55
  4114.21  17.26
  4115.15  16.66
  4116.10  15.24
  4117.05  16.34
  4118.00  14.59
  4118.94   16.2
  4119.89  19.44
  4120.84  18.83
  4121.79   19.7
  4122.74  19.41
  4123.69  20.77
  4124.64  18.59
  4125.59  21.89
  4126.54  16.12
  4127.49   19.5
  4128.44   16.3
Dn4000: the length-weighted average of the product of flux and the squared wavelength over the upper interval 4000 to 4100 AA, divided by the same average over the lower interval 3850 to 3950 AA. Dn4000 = 1.28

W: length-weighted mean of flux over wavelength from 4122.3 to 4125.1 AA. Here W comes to 19.6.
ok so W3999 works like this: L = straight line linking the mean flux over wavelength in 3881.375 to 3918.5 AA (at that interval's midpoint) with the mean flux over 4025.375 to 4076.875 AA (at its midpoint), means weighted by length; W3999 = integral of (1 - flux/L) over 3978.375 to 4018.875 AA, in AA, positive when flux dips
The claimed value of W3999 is 1.08 AA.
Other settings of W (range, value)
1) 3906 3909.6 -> 16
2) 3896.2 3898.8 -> 13.8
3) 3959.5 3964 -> 13.2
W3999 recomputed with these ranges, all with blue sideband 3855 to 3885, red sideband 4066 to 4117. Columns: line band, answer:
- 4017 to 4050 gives -2.68 AA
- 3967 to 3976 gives 2.18 AA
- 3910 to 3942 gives 3.29 AA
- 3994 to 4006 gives -0.34 AA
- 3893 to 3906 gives 0.77 AA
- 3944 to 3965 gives 0.74 AA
